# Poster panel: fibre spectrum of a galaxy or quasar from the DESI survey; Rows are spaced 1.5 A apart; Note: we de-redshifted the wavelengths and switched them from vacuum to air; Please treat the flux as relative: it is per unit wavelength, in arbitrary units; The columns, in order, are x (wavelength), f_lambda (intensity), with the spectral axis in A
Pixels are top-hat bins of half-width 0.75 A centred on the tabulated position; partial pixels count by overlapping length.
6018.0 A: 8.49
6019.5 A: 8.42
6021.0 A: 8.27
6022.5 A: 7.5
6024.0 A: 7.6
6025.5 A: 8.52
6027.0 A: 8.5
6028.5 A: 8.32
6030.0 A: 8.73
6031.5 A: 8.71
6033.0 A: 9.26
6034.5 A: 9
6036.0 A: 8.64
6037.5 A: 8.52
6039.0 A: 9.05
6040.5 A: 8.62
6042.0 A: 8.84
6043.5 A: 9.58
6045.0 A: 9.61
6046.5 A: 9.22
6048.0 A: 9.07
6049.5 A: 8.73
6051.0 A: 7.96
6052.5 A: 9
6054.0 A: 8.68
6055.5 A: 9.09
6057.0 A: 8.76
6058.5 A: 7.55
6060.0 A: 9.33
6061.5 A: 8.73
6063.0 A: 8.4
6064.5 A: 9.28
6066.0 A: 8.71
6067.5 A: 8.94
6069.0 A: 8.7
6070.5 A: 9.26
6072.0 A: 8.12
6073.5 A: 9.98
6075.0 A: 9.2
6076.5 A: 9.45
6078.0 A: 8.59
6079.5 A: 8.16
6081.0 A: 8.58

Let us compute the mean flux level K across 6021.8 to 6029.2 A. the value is 8.09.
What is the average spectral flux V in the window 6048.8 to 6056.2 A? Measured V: 8.69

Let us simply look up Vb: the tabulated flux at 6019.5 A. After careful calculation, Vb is 8.42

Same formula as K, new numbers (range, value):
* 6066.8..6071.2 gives 8.96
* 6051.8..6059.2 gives 8.62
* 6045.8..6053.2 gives 8.79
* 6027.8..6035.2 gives 8.81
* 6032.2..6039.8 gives 8.89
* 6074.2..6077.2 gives 9.33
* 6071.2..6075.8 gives 9.11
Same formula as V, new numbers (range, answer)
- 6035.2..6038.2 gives 8.59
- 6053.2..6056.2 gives 8.88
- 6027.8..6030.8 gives 8.53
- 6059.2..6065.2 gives 8.92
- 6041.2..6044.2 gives 9.19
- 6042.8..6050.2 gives 9.24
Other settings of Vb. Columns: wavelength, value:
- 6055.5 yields 9.09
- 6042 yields 8.84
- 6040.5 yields 8.62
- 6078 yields 8.59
